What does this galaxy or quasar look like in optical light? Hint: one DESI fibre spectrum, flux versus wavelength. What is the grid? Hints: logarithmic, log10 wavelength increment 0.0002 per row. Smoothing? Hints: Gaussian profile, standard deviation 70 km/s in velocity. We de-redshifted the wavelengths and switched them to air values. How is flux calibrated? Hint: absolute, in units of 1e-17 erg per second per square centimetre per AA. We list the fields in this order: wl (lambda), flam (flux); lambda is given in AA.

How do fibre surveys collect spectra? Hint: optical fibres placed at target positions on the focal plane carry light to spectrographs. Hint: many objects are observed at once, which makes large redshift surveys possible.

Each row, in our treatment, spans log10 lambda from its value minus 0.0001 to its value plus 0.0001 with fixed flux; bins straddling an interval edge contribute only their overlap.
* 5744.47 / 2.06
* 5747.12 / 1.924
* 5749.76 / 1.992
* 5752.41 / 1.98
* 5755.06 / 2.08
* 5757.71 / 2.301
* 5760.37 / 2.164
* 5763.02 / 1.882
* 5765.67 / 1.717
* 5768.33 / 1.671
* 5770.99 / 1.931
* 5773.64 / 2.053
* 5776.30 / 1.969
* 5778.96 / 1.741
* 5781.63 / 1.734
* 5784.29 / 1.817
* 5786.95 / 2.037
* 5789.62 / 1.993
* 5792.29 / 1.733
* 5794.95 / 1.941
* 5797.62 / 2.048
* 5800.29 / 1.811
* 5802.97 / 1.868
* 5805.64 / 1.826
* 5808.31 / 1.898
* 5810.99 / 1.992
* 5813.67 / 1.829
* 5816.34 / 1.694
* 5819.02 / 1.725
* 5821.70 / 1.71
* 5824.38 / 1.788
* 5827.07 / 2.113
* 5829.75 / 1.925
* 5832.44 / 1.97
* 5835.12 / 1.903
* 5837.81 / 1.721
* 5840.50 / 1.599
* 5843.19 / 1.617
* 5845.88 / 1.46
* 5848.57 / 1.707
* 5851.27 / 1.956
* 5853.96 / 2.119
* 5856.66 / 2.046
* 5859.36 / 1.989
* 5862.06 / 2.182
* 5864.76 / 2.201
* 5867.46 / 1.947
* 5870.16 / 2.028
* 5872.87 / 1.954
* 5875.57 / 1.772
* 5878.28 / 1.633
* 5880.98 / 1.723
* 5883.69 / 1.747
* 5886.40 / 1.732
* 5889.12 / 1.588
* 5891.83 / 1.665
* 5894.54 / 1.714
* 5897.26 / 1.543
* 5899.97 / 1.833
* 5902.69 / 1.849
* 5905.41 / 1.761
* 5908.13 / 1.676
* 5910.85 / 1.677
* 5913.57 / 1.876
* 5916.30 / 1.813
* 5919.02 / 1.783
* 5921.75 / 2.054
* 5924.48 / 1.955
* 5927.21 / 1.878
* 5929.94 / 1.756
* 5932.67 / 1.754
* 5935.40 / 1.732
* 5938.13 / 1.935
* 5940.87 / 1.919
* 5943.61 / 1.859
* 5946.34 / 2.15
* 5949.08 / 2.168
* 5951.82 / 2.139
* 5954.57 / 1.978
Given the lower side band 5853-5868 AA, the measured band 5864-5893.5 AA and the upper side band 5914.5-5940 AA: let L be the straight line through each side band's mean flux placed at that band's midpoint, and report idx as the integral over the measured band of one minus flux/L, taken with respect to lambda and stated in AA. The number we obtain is 3.1 AA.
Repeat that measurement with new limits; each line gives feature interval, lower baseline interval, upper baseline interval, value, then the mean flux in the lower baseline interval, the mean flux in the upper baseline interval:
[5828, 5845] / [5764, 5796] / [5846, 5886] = 0.9 AA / 1.86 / 1.91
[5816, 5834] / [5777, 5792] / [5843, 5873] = 0.5 AA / 1.86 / 1.95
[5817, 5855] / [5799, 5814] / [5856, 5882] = 2.1 AA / 1.87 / 1.95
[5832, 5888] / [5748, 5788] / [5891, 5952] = 0.8 AA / 1.94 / 1.84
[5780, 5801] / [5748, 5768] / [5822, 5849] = 0.2 AA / 2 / 1.78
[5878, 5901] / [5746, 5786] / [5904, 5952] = 2.5 AA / 1.93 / 1.88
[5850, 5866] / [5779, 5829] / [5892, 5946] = -2.1 AA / 1.86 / 1.81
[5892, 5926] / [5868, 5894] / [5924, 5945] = 0.3 AA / 1.76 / 1.85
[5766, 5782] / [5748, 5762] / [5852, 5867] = 1.9 AA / 2.09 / 2.09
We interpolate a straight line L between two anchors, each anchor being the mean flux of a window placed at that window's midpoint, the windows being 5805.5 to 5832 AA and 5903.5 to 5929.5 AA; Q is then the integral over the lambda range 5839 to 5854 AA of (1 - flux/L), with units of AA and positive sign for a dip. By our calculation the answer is 1.1 AA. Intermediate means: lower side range 1.86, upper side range 1.83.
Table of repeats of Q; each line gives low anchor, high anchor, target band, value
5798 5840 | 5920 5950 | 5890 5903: 1.31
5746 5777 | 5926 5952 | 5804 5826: 1.63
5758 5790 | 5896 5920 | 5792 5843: 0.32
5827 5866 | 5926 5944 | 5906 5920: 0.62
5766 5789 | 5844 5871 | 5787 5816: -0.01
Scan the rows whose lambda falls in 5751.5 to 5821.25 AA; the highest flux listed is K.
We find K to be 2.301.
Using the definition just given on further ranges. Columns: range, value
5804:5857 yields 2.119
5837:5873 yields 2.201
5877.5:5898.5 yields 1.747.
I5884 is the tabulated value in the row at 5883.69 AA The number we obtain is 1.747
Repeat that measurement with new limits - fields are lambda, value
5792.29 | 1.733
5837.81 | 1.721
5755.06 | 2.08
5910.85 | 1.677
